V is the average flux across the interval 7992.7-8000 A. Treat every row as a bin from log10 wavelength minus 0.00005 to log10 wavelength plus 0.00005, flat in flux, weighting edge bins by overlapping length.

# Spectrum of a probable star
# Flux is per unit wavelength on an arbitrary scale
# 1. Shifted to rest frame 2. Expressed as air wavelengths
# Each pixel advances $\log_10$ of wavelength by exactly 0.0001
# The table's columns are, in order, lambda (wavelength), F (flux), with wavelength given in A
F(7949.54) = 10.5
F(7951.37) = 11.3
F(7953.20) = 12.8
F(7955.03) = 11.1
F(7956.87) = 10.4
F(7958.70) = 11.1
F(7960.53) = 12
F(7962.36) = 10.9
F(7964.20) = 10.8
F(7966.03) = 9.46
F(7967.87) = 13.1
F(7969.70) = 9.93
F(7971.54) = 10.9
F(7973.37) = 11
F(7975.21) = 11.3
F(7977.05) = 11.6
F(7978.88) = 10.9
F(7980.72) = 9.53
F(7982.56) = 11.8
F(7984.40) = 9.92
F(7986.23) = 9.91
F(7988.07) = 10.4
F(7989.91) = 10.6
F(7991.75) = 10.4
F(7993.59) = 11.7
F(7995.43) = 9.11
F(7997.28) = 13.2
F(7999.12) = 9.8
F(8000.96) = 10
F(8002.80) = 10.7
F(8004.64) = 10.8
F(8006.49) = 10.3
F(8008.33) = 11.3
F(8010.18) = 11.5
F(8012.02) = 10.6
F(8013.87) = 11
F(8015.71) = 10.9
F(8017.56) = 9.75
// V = 10.9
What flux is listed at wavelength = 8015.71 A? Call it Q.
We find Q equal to 10.9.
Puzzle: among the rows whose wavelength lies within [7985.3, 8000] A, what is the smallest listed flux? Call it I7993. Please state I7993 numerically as 9.11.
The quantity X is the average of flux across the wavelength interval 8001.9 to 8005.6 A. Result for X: 10.7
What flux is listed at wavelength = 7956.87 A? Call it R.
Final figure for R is 10.4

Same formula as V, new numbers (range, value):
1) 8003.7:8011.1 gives 11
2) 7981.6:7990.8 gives 10.5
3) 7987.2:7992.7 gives 10.5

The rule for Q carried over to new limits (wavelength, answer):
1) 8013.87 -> 11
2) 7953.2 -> 12.8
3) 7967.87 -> 13.1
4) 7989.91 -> 10.6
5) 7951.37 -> 11.3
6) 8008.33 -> 11.3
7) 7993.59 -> 11.7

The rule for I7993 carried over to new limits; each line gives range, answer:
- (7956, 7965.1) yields 10.4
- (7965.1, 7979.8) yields 9.46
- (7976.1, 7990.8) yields 9.53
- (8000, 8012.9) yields 10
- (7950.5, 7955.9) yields 11.1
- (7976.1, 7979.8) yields 10.9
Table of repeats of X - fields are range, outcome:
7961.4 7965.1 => 10.9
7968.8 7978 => 10.9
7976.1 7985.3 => 10.7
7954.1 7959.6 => 10.9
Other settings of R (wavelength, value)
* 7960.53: 12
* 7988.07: 10.4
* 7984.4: 9.92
